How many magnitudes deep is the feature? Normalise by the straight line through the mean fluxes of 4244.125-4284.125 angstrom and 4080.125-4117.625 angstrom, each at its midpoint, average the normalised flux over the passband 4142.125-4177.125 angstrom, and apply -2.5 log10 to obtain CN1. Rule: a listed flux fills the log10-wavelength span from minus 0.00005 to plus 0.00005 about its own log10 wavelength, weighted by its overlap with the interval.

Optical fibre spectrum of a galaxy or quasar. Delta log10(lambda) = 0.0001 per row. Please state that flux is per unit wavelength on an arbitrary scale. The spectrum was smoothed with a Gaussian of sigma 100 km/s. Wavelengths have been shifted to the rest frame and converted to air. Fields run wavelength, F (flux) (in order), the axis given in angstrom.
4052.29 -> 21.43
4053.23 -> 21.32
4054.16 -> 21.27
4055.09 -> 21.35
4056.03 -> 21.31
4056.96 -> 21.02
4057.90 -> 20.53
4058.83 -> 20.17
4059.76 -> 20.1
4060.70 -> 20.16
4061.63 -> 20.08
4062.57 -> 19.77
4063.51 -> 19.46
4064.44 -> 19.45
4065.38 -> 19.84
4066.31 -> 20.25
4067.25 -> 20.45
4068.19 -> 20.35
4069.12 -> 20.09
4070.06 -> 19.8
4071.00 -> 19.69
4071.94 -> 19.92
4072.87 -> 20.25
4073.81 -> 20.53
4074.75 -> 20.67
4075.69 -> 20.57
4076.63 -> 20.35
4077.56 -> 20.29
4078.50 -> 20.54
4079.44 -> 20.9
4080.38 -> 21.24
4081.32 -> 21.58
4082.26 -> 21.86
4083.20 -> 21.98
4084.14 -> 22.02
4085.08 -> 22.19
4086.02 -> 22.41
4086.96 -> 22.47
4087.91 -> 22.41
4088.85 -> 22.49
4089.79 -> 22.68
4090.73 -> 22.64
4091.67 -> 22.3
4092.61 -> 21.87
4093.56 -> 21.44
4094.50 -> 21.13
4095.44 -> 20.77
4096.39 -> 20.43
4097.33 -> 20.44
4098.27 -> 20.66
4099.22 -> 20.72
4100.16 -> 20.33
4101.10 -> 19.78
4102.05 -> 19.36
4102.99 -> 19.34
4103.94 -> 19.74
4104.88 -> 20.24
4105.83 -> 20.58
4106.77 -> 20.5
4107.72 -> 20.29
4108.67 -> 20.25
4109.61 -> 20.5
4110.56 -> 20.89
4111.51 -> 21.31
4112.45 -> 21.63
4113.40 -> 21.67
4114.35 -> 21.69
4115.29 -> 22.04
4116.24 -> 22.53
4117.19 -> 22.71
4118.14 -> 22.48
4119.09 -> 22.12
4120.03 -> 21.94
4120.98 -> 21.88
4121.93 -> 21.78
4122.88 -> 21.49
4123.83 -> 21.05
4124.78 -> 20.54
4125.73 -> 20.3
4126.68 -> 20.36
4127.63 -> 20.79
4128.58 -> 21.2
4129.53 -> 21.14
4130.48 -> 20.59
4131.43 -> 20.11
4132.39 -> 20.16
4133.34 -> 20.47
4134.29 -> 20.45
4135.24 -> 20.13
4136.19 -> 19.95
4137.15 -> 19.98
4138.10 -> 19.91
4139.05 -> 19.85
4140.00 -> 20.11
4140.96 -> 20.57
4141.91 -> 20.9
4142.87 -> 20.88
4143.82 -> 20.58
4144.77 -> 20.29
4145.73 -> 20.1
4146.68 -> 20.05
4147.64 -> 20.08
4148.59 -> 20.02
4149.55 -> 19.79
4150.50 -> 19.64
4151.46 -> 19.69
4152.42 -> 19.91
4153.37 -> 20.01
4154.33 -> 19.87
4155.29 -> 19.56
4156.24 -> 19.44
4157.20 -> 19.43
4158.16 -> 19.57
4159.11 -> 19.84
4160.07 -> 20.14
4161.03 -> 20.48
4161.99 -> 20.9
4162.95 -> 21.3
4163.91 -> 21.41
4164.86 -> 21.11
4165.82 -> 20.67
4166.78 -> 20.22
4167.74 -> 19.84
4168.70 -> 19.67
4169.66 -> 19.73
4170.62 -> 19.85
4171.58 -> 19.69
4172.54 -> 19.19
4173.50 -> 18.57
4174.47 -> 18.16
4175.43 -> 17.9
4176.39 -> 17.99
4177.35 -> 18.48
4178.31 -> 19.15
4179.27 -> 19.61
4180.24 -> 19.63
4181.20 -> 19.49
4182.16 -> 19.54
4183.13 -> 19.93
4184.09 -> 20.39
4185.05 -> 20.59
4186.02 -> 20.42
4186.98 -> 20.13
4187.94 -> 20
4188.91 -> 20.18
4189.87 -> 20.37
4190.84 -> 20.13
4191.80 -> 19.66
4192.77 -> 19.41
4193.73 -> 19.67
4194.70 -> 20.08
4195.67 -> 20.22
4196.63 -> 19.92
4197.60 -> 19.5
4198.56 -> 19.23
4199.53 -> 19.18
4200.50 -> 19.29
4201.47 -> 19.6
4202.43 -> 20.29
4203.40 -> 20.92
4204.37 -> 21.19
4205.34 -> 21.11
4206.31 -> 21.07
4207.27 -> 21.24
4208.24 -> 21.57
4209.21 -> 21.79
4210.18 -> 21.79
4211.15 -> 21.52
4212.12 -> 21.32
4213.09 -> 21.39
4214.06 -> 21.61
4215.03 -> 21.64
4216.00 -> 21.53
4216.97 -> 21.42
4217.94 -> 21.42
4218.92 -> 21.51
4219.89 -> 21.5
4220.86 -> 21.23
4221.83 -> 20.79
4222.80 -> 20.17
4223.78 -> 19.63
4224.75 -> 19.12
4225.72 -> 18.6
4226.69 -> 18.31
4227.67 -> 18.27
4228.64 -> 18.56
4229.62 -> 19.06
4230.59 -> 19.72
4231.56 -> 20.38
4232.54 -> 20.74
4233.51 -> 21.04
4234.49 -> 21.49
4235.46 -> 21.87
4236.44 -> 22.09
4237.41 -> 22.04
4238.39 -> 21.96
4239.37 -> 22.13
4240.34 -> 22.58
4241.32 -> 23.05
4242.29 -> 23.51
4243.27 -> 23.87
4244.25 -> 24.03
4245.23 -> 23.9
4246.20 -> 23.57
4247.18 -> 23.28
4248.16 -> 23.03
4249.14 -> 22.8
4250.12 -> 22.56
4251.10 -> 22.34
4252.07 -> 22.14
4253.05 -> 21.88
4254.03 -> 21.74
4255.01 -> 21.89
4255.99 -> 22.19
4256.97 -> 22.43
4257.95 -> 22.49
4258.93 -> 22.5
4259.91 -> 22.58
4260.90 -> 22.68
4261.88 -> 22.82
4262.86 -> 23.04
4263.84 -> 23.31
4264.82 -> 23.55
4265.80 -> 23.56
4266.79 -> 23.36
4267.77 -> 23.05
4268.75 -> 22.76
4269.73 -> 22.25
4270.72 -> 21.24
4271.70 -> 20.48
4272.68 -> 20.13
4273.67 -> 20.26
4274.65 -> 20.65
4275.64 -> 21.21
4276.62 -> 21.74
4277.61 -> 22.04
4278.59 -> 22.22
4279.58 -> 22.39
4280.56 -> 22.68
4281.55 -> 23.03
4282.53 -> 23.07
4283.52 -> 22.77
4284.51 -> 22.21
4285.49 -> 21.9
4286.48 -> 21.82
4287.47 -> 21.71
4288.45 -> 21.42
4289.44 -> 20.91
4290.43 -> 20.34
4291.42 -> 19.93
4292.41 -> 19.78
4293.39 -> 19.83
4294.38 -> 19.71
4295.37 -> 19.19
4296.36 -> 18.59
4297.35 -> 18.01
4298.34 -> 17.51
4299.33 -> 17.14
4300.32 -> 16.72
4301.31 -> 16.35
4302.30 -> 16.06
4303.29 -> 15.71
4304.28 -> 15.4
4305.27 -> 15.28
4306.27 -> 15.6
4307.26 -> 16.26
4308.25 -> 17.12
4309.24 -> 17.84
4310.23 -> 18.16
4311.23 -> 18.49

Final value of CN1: 0.10 mag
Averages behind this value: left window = 21.3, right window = 22.4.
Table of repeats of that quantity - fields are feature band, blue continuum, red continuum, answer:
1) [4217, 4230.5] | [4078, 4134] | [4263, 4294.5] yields 0.09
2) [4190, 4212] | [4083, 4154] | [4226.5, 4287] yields 0.06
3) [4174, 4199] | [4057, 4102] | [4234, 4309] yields 0.07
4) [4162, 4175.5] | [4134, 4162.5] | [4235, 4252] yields 0.04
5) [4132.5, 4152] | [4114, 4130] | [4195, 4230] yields 0.06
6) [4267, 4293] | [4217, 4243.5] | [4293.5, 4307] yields -0.19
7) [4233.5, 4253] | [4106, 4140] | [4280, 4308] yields -0.15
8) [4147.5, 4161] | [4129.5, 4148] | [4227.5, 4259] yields 0.04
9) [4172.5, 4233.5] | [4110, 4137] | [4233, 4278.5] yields 0.09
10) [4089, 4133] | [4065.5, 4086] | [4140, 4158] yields -0.03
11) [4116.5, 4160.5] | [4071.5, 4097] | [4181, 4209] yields 0.02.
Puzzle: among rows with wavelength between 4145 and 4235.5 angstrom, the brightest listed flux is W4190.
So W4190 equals 21.87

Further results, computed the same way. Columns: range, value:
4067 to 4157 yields 22.71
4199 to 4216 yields 21.79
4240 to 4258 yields 24.03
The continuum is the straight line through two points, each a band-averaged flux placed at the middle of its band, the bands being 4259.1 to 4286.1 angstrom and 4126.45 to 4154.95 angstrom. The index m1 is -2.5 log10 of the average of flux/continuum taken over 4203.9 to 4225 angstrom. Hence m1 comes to 0.01 mag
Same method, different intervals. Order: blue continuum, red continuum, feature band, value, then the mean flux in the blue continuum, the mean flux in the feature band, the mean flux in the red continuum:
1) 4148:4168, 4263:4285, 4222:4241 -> 0.052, 20.1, 20.4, 22.2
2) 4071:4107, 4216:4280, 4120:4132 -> 0.013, 21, 21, 21.8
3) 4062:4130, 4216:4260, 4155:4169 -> 0.052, 21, 20.3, 21.6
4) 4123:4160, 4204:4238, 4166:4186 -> 0.057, 20.2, 19.4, 20.8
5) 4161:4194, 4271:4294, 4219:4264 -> -0.047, 19.8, 21.7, 21.4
